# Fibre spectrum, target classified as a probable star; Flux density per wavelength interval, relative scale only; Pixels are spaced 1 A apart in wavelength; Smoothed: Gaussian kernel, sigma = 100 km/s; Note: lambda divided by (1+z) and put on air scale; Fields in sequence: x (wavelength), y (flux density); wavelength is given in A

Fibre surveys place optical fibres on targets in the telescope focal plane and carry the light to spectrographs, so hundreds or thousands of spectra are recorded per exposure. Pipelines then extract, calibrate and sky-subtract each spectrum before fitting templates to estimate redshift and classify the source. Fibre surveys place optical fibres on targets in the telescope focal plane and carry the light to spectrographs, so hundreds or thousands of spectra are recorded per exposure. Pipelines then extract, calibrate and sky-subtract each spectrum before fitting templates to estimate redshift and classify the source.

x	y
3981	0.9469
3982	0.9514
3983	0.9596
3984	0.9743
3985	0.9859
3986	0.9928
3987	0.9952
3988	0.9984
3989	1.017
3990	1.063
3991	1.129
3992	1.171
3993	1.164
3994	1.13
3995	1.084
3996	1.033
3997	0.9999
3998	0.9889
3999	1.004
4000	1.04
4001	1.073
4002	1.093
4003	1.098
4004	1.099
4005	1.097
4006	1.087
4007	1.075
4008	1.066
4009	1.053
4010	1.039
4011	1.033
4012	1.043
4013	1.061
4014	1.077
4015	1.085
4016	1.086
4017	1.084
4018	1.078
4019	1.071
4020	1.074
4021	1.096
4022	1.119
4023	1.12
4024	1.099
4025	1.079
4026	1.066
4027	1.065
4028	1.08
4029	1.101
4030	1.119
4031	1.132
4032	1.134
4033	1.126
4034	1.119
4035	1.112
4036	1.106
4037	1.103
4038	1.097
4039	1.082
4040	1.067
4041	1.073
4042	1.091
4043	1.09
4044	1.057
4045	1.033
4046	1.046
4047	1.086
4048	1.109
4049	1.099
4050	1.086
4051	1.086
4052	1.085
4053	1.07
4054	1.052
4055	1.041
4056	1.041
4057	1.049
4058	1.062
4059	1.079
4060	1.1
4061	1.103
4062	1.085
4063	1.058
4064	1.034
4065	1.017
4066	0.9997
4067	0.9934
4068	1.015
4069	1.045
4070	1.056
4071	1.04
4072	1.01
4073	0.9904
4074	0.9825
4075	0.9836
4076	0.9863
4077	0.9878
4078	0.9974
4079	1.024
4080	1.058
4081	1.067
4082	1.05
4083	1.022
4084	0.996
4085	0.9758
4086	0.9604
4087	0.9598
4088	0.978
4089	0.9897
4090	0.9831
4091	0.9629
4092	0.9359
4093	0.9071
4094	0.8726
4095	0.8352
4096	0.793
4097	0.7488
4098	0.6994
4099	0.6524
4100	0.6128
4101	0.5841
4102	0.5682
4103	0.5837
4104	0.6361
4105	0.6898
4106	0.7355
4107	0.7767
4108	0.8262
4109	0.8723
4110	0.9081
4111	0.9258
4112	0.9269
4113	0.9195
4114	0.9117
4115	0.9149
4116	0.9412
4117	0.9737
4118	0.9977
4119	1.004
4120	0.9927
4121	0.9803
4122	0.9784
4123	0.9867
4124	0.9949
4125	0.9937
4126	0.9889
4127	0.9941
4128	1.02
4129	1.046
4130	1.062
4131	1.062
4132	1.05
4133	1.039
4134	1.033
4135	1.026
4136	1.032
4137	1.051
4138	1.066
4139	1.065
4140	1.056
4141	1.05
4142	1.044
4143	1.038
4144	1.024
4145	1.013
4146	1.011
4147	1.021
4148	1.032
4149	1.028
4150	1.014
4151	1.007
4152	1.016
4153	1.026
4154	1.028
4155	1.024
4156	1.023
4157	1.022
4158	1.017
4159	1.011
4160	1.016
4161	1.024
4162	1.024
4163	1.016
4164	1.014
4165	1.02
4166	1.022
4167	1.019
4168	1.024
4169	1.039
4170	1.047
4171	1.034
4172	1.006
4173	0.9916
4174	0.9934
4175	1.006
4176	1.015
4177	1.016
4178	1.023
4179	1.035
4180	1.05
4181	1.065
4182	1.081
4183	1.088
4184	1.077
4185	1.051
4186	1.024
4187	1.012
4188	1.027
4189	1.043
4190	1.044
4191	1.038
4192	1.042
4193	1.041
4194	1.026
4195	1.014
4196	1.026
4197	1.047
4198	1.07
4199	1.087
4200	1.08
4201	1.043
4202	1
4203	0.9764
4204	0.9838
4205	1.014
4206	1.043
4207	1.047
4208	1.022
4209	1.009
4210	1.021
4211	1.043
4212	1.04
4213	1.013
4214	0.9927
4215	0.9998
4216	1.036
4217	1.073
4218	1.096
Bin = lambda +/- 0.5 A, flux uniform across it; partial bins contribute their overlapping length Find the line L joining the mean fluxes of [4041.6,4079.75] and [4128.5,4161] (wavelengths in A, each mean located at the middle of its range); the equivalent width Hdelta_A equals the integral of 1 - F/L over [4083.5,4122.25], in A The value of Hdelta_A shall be 6.8 A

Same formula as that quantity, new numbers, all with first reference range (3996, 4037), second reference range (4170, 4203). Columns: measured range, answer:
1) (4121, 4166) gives 1.0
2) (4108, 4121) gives 1.4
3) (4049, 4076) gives 0.6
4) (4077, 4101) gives 3.4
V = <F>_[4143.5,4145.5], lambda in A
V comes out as 1.02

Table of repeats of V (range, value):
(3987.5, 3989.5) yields 1.01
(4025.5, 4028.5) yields 1.07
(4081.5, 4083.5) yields 1.04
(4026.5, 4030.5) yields 1.09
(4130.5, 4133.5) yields 1.05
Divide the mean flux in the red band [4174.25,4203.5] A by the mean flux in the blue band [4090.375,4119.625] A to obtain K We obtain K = 1.3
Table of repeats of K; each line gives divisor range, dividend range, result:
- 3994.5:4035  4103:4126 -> 0.83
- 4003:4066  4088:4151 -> 0.86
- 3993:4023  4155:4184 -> 0.96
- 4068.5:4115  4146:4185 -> 1.15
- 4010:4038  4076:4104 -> 0.81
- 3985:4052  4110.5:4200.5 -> 0.95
